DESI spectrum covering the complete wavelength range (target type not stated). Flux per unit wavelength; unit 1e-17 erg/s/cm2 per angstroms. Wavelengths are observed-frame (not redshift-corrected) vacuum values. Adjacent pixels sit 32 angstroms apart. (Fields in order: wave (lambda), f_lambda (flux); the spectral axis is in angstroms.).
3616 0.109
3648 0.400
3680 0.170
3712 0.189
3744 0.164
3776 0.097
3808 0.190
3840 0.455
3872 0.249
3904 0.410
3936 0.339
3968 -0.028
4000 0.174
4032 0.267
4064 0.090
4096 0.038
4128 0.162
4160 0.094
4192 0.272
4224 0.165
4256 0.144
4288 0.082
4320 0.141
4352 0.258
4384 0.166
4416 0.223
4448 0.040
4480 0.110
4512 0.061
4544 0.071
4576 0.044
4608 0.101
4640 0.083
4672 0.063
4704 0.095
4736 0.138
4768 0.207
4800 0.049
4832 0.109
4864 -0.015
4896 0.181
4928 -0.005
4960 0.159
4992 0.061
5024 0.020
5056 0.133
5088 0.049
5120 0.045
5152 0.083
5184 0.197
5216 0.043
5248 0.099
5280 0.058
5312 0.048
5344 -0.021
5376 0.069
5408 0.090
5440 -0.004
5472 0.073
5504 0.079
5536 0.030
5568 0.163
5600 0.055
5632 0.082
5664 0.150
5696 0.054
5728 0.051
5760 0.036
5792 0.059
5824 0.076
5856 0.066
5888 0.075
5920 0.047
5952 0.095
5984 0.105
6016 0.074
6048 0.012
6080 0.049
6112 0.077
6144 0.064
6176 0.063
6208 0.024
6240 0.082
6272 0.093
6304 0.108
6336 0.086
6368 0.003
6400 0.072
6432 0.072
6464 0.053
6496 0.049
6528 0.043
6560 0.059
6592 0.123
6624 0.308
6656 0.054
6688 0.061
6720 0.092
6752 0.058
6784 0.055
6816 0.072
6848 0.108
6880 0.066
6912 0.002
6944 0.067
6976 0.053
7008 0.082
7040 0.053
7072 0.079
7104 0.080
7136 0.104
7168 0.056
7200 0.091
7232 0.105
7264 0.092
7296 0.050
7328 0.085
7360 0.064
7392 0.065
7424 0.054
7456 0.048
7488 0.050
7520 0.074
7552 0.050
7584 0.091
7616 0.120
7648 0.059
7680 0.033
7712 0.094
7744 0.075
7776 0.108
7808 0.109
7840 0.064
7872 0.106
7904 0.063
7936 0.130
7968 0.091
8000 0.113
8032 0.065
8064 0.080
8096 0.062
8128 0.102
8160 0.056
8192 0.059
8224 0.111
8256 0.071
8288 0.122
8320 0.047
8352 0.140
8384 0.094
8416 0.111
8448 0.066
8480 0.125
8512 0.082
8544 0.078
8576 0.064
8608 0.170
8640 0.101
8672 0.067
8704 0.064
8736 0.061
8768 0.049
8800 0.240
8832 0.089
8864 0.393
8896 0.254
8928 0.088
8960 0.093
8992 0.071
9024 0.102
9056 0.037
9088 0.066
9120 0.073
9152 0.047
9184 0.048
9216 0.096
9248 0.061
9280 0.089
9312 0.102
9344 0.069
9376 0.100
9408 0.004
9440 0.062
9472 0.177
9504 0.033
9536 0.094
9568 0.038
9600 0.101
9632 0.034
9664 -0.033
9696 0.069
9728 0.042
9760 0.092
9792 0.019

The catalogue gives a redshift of 0.773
